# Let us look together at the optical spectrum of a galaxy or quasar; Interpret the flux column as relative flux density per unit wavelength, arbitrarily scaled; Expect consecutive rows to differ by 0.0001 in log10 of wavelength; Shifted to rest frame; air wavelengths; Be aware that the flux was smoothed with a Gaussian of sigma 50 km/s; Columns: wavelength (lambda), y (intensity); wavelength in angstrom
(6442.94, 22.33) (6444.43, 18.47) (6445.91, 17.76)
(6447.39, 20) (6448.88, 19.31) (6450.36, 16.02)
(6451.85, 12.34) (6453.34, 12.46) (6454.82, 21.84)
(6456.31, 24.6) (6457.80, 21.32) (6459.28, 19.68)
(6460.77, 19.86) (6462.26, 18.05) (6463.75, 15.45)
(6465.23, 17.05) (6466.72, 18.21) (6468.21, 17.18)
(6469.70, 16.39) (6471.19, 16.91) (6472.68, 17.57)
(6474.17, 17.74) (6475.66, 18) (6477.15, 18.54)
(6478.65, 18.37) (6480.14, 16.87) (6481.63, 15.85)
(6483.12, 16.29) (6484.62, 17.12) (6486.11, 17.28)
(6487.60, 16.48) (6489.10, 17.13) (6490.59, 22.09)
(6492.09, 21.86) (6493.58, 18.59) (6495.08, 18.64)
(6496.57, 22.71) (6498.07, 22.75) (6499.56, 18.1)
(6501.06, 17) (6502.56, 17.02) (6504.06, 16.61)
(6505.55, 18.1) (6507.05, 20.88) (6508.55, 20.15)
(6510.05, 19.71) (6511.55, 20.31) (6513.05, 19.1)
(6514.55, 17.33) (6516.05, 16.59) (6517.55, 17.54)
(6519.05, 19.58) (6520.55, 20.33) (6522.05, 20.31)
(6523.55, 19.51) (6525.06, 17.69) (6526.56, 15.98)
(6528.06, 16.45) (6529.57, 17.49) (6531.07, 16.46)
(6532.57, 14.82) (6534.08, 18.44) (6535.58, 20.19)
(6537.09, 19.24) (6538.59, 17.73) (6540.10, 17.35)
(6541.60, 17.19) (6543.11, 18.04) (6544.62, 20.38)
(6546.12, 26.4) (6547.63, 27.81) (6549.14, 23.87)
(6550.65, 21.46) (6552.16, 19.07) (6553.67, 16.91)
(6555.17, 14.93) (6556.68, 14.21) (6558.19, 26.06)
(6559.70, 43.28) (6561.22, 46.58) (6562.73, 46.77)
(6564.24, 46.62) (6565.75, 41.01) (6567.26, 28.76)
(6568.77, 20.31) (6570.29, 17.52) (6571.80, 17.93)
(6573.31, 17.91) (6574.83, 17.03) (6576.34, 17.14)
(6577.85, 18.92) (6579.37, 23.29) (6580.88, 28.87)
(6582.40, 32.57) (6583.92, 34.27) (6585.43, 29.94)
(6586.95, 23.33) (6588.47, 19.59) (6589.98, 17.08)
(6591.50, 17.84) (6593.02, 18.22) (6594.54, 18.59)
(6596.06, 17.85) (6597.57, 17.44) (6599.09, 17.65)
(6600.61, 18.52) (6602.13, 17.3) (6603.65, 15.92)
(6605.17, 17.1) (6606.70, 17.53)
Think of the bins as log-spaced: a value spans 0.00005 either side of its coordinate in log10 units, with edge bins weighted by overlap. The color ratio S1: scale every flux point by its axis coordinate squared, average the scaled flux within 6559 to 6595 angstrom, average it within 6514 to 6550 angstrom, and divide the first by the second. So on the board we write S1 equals 1.43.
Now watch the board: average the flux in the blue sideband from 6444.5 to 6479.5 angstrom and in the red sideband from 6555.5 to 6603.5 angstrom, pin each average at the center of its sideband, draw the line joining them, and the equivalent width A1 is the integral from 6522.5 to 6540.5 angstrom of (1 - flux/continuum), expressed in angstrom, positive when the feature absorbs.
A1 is 3.5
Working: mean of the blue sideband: 18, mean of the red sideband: 24.7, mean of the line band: 17.7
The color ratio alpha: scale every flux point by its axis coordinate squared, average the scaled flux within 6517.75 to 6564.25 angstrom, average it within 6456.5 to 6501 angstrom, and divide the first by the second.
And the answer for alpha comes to 1.23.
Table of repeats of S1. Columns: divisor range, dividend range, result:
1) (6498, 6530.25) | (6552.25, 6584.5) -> 1.48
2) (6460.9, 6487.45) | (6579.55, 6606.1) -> 1.28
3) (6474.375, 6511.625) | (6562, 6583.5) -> 1.48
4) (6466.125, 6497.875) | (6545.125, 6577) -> 1.48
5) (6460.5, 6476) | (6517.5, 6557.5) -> 1.11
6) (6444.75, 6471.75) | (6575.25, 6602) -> 1.25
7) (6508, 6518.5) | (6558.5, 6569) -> 2.15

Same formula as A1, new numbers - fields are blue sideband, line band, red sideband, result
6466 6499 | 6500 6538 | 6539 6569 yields 7.26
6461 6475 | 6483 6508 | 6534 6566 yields 1.52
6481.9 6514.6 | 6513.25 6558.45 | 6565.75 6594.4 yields 3.76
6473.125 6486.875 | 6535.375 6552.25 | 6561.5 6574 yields 3.78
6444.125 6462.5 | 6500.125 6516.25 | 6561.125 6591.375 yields 2.69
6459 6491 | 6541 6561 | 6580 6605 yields -2.84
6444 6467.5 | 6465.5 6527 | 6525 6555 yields 0.91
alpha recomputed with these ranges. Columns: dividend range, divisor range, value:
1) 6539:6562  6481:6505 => 1.29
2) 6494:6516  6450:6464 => 1.06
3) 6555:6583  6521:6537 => 1.56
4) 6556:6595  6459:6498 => 1.50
